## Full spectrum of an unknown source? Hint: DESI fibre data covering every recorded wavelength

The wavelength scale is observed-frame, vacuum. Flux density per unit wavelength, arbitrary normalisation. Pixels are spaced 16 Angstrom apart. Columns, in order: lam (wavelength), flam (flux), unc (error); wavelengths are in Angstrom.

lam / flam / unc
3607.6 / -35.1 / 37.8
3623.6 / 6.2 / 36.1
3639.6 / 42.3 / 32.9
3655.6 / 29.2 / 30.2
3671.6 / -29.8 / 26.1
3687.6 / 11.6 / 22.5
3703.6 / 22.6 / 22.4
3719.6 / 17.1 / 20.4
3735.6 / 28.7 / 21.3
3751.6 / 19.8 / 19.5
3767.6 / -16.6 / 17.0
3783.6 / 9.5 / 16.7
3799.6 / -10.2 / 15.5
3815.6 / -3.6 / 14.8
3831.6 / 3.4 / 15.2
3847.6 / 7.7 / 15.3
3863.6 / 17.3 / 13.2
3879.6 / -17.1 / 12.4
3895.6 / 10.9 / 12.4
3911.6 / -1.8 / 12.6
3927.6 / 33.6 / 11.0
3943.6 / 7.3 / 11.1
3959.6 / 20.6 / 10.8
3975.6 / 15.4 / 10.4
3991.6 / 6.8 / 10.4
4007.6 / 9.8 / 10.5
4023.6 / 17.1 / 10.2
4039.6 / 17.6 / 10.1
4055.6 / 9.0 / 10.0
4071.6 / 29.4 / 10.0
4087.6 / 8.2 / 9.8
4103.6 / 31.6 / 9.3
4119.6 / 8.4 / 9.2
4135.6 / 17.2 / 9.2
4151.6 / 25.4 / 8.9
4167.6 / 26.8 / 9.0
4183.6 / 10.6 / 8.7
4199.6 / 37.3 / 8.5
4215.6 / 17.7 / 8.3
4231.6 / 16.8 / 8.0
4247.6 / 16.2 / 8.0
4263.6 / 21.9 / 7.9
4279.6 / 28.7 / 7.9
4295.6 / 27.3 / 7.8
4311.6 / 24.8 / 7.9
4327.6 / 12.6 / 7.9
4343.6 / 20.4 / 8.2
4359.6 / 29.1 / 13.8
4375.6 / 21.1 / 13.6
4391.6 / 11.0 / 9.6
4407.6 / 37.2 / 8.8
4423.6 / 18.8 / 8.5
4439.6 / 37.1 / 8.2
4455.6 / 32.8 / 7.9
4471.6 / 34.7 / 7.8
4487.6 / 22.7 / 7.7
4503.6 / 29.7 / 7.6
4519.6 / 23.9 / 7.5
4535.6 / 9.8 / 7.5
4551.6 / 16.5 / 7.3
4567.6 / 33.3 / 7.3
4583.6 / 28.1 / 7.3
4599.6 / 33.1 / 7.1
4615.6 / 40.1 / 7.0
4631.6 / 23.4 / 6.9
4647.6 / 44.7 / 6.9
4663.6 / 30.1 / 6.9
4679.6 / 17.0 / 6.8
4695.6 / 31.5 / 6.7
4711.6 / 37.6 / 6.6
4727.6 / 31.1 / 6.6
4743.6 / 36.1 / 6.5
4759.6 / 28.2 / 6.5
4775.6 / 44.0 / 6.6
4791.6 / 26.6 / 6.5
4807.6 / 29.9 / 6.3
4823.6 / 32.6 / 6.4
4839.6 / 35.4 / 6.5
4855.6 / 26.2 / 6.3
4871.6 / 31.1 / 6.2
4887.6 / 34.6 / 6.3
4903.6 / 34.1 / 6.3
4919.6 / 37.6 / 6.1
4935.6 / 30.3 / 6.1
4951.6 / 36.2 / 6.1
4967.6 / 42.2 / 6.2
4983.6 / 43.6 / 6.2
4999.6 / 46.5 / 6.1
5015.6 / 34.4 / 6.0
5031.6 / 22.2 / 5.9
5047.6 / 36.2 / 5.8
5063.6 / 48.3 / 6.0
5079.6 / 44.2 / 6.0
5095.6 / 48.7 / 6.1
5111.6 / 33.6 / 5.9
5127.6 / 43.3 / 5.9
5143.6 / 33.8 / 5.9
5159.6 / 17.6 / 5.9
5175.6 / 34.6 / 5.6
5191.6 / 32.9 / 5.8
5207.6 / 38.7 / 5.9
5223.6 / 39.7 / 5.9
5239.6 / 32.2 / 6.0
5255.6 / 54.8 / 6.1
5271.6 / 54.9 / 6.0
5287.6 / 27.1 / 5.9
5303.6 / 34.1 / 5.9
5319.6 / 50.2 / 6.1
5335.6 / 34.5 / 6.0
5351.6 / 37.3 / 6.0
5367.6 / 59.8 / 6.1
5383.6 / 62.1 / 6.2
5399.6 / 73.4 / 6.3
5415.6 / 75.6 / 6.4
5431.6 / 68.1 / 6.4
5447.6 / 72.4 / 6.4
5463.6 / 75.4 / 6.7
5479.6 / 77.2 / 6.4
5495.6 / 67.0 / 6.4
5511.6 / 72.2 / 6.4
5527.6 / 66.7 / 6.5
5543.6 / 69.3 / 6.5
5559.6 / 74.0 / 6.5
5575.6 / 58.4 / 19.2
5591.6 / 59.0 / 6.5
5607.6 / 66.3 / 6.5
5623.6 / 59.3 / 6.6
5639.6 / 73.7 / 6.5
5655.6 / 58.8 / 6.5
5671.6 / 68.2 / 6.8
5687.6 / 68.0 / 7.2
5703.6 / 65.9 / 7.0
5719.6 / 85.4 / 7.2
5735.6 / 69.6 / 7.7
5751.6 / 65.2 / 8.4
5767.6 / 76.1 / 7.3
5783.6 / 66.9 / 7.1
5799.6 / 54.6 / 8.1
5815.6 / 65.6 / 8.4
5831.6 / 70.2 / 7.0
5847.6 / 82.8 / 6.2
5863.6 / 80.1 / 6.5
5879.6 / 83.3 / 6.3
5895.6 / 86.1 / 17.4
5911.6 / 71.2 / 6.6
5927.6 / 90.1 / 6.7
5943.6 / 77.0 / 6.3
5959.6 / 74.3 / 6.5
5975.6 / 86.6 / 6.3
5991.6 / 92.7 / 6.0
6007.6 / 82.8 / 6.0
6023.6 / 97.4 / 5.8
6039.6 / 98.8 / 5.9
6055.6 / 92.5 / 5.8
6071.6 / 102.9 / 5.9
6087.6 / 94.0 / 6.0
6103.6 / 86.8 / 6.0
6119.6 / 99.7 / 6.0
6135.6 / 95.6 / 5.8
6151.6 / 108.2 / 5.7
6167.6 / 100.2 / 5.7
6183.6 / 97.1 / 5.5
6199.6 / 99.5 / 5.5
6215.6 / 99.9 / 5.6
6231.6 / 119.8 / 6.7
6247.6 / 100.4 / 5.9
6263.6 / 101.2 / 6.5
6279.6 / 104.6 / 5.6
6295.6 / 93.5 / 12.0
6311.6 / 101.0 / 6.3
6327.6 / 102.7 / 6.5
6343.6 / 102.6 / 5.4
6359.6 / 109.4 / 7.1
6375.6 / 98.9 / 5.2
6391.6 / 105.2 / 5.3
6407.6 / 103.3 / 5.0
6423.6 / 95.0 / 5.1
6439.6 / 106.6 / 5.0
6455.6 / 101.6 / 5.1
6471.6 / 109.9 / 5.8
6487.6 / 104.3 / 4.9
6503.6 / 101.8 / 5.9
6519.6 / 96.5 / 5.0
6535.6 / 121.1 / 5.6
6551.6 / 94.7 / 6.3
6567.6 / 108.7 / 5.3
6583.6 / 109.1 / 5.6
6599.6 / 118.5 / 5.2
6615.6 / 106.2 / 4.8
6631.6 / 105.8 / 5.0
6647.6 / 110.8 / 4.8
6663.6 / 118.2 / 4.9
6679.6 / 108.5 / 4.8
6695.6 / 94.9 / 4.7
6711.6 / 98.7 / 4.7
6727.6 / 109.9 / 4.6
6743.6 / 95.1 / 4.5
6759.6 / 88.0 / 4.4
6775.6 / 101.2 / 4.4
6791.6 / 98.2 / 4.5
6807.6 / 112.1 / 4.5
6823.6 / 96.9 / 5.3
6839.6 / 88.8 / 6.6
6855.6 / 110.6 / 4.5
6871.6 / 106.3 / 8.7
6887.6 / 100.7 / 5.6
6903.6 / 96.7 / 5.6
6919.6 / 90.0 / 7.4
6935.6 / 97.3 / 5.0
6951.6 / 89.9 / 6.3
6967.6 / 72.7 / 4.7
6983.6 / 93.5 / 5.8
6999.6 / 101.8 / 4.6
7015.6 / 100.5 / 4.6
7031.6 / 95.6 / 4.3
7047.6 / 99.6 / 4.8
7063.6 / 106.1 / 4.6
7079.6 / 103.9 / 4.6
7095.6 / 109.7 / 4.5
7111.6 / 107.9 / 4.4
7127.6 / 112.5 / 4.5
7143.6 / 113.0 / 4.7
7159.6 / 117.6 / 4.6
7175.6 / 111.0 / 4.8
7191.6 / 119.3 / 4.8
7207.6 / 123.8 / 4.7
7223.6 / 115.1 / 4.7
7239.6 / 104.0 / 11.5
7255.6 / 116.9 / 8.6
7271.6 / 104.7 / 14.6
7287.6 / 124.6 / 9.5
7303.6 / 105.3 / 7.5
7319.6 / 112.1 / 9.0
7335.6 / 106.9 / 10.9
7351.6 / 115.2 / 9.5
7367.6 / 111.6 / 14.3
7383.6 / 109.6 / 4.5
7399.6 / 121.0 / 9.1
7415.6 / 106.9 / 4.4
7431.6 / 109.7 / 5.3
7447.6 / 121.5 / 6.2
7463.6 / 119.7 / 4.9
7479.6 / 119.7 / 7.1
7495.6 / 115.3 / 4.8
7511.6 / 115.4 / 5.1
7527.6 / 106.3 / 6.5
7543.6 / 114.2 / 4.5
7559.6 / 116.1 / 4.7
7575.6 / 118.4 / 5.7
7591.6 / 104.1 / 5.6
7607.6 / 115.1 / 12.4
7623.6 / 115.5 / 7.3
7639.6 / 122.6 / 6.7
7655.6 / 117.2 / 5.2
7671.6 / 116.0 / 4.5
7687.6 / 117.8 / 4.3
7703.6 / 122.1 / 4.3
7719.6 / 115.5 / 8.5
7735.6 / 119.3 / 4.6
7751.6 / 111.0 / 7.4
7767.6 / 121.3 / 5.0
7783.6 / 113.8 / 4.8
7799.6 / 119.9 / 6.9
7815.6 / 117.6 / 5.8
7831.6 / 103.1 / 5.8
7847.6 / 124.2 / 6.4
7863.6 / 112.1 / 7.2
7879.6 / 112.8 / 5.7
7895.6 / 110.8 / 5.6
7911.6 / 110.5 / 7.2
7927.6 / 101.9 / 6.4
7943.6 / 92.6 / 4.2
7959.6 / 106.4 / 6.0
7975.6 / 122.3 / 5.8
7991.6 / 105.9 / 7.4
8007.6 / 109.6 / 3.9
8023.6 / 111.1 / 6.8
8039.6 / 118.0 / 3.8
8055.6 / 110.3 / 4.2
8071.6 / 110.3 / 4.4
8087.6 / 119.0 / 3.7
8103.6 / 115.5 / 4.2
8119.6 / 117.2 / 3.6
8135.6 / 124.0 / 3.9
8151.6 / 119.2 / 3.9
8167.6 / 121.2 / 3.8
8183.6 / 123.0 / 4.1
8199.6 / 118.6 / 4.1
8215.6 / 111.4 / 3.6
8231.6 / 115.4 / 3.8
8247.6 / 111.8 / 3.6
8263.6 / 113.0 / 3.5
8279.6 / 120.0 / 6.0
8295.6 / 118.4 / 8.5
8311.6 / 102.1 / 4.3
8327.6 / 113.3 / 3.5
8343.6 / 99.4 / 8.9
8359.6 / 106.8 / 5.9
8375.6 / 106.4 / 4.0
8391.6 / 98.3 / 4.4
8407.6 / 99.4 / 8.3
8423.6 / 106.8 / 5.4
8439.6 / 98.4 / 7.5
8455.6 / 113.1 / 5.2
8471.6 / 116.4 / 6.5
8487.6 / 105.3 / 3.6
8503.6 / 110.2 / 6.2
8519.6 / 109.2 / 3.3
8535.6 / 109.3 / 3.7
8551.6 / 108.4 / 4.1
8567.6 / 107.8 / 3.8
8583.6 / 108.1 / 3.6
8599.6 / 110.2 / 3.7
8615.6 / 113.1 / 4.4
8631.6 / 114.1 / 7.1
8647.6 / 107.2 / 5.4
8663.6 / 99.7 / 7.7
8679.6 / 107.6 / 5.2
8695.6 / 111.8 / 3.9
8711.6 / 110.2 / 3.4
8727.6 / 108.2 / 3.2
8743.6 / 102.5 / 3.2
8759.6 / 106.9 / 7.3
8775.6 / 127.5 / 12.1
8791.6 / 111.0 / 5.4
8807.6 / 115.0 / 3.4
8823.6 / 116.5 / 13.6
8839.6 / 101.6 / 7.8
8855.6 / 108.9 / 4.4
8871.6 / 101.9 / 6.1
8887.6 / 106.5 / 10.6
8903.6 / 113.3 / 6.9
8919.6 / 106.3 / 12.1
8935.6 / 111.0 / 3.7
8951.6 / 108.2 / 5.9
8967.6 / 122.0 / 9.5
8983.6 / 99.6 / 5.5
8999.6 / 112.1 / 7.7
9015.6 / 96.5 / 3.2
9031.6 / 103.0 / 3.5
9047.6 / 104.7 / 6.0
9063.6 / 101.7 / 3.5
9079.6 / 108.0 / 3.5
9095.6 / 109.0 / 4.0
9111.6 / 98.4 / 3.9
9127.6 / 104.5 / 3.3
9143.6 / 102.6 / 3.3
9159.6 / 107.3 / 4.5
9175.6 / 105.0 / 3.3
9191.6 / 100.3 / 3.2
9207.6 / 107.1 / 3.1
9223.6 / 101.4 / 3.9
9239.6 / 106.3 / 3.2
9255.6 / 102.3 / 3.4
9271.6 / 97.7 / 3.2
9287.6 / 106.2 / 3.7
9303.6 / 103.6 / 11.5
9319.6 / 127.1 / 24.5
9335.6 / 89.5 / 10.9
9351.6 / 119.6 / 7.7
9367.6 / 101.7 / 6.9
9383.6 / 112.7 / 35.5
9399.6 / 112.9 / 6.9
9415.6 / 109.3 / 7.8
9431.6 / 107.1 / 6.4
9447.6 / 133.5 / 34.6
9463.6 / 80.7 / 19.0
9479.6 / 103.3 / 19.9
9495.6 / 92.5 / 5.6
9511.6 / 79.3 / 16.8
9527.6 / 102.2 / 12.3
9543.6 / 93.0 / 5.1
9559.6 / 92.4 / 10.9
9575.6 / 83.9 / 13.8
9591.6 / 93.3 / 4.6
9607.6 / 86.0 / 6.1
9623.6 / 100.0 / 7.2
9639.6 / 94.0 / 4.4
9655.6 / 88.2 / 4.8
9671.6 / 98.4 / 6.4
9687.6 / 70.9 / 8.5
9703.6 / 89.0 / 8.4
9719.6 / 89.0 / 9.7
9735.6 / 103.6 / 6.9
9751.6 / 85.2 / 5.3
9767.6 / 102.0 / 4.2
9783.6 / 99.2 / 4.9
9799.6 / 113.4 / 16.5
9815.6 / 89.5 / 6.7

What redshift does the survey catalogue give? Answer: 0.346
